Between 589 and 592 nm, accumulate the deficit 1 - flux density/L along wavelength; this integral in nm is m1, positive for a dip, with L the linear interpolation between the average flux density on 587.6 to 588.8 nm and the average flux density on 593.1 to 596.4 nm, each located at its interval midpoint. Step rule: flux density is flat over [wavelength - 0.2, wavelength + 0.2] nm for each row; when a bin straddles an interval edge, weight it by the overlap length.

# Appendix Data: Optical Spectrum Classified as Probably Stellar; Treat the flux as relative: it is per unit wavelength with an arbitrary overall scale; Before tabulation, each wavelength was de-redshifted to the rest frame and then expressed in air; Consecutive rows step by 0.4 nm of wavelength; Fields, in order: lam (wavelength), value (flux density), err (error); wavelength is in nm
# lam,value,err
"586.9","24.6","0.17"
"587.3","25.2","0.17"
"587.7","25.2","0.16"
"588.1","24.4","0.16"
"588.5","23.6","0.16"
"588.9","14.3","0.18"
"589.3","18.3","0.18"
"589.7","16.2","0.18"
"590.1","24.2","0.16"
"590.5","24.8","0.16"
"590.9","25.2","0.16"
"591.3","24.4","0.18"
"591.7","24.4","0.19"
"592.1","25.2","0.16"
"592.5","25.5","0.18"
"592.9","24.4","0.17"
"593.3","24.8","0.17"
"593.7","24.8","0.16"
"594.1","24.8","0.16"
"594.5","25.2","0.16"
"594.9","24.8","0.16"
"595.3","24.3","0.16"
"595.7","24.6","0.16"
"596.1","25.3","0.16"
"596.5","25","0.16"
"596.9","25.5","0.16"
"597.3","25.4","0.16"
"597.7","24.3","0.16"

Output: 0.208 nm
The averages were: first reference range 23.5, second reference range 24.8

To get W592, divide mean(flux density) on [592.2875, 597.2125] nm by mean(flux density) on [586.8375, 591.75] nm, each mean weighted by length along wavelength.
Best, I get 1.10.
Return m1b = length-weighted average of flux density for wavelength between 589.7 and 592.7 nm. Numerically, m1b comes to 24.2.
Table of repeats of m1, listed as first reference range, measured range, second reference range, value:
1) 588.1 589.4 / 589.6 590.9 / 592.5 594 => -0.078 nm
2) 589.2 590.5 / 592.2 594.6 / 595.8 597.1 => -0.199 nm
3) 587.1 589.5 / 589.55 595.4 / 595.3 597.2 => -0.186 nm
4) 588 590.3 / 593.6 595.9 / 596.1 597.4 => -0.084 nm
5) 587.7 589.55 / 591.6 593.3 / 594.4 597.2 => -0.147 nm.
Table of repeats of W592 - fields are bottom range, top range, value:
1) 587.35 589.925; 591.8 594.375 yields 1.21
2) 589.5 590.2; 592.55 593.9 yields 1.26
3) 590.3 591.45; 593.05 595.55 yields 1.00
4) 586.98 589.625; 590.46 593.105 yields 1.15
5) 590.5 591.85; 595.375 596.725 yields 1.01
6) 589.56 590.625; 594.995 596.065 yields 1.13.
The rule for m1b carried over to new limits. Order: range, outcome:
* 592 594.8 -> 24.9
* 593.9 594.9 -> 25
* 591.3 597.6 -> 24.9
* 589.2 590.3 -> 19.7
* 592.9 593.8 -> 24.7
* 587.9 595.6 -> 23.4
